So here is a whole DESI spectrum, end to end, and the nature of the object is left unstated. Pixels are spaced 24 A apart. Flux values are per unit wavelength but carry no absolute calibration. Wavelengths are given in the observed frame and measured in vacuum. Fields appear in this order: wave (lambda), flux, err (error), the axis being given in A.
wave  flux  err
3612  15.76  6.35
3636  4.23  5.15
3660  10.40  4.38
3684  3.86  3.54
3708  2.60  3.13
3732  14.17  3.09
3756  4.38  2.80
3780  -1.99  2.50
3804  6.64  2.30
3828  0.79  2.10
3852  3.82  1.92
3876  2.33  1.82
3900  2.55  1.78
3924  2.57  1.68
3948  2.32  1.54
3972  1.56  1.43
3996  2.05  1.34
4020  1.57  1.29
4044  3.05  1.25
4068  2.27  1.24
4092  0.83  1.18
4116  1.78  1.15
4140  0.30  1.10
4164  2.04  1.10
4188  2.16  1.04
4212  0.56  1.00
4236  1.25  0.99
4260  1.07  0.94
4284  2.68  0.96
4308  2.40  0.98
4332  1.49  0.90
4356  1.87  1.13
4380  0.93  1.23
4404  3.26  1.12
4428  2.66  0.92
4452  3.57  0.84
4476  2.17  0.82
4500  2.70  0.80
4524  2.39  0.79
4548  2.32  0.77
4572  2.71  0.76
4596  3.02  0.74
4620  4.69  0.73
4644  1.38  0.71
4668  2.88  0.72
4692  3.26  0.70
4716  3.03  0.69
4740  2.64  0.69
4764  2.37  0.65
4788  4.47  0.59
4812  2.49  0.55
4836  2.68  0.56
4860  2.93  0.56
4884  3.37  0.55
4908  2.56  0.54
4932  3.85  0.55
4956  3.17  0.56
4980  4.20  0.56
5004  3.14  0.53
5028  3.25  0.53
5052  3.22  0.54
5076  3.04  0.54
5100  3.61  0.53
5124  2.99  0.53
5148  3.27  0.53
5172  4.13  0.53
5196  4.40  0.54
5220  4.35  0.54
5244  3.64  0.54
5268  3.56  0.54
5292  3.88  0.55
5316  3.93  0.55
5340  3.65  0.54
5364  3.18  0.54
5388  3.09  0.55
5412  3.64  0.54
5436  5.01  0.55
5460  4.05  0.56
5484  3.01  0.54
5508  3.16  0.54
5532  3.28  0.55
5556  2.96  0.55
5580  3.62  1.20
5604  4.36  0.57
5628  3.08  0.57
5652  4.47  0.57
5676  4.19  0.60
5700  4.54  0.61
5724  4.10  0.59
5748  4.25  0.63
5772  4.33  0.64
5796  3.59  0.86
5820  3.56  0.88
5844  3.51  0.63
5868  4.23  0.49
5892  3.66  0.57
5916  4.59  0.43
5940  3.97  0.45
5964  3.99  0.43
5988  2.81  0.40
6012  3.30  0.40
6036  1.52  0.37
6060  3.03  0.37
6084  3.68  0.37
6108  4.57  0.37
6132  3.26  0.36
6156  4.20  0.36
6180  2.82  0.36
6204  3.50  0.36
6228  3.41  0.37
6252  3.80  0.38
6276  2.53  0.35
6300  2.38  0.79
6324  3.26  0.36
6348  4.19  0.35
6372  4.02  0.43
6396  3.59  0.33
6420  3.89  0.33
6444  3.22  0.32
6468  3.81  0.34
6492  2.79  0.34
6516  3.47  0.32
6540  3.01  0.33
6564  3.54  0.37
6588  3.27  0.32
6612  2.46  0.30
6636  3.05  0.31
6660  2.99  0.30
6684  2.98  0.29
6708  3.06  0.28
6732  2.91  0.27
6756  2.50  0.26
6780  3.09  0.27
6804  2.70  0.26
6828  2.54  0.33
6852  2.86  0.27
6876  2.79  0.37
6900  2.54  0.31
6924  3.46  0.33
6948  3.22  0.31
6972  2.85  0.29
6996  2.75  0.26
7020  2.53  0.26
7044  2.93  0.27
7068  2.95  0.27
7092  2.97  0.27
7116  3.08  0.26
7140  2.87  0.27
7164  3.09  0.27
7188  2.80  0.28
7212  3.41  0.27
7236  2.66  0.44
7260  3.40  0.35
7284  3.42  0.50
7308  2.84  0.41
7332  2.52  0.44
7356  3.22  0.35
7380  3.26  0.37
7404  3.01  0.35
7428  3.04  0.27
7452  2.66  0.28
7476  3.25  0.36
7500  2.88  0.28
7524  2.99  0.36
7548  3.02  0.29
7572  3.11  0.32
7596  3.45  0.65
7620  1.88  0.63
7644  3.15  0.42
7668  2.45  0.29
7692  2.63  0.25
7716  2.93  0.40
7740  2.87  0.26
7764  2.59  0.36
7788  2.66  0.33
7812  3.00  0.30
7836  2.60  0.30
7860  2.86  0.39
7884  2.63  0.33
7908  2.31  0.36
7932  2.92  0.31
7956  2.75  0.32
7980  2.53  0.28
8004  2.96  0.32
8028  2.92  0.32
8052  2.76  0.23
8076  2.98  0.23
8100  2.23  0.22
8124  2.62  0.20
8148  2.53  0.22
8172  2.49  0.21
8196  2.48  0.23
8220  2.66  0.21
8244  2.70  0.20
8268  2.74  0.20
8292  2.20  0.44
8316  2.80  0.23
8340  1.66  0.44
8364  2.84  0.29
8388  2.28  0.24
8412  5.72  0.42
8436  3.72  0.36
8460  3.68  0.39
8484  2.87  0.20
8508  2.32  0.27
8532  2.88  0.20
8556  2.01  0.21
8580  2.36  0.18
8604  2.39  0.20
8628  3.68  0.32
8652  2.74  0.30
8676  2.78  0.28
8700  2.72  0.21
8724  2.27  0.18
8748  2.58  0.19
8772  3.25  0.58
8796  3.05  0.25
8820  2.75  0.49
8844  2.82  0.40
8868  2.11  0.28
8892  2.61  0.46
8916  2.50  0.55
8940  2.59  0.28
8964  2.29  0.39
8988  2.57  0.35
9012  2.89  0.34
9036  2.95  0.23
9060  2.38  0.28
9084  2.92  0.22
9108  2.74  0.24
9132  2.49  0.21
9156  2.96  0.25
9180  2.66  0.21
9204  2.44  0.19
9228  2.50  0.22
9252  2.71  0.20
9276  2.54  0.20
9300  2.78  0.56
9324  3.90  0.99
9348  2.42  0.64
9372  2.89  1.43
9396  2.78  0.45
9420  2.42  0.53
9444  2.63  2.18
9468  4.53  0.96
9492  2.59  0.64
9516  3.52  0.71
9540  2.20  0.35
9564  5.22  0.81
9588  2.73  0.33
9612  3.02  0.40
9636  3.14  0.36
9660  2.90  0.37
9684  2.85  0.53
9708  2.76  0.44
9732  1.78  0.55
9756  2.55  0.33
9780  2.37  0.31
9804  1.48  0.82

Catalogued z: 0.28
